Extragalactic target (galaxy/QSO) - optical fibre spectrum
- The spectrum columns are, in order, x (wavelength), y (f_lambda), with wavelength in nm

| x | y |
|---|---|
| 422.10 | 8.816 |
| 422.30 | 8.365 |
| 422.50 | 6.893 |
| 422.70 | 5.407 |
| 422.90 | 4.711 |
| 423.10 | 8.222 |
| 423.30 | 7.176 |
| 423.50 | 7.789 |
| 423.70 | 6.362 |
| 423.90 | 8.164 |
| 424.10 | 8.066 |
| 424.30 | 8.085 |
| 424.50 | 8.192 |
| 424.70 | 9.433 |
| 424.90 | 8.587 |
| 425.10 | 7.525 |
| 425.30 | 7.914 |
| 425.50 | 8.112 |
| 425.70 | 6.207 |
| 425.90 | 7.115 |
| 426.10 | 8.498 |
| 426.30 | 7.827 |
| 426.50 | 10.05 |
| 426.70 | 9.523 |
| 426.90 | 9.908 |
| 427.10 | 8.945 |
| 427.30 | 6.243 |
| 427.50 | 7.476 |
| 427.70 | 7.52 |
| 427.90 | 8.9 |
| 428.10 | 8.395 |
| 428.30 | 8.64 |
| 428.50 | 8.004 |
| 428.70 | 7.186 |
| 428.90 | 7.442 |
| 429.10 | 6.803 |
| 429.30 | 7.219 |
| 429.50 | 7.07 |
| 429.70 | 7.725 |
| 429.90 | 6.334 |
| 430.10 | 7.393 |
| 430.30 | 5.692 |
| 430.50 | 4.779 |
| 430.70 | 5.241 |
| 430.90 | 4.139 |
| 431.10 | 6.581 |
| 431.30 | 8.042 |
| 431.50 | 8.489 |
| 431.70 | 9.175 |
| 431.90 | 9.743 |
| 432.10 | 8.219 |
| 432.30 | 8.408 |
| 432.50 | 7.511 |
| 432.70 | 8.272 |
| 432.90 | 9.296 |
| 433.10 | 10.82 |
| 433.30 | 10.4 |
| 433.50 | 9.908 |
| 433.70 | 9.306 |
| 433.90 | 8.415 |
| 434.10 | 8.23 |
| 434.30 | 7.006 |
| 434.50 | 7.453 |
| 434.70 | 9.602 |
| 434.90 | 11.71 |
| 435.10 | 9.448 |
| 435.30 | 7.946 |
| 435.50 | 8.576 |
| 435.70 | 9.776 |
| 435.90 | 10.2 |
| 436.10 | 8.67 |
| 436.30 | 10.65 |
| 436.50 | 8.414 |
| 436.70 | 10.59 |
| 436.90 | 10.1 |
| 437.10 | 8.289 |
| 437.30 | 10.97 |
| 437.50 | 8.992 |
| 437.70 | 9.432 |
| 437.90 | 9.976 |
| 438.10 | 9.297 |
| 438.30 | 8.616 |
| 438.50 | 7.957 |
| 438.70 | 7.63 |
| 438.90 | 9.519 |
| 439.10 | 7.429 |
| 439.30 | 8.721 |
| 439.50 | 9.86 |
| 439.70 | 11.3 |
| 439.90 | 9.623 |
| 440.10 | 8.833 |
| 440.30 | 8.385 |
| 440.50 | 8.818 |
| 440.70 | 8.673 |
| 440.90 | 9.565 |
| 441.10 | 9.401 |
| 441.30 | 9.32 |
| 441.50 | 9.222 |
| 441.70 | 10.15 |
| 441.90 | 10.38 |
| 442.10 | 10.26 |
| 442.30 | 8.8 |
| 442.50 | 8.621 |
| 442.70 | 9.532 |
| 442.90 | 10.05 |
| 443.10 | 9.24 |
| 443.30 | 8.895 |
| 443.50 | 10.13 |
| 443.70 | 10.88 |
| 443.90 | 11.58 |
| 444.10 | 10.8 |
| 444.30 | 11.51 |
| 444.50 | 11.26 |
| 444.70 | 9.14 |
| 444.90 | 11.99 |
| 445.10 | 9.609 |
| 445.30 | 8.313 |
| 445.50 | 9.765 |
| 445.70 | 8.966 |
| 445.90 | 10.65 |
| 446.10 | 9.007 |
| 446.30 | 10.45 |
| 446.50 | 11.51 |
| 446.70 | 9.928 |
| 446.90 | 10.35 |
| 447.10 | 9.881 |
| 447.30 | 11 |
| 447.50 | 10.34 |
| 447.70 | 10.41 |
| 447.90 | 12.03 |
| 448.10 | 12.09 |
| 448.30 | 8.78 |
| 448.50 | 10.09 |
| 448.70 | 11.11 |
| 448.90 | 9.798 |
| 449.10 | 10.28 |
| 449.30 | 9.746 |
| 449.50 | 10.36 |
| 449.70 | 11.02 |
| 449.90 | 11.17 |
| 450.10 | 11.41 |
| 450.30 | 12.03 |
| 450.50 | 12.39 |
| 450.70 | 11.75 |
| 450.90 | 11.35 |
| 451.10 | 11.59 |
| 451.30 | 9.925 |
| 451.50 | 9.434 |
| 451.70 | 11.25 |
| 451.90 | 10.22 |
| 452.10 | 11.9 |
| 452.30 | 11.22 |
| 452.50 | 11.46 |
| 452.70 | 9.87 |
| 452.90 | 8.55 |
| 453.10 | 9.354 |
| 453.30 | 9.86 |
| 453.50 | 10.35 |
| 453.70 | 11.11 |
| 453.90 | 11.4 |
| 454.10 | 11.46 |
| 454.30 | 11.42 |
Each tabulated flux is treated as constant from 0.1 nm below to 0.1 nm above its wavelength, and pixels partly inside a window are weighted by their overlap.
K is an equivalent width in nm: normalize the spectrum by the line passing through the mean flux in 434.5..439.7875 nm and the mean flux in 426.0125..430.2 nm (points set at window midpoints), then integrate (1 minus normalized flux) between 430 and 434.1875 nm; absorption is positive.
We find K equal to 0.29 nm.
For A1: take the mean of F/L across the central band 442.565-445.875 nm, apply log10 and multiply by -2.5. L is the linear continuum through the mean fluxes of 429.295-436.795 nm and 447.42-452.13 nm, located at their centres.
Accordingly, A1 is -0.01 mag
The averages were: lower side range 8.34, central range 10.1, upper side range 10.8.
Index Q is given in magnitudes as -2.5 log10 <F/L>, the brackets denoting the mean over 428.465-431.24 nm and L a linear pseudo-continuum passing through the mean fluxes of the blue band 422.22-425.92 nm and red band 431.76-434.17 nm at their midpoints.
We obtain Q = 0.285 mag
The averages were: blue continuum 7.49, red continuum 9.06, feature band 6.53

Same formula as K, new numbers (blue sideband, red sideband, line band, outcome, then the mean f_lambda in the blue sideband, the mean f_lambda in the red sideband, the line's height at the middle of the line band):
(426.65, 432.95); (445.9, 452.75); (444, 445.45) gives -0.05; 7.61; 10.7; 10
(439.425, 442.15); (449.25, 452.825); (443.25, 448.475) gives -0.05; 9.54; 11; 10.3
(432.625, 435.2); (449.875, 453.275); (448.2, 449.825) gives 0.07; 9.23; 10.8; 10.6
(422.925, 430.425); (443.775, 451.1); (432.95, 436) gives -0.14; 7.79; 10.6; 8.85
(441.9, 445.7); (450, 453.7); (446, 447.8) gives 0.00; 10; 10.8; 10.3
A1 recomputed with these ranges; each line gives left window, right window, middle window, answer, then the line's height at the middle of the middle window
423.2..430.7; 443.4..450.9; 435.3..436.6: -0.033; 8.99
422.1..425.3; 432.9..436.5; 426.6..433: 0.118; 8.52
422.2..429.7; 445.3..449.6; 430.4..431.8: 0.255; 8.38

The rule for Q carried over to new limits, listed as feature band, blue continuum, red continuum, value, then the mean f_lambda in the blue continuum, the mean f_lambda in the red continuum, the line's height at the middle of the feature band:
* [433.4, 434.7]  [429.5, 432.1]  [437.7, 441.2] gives -0.10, 7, 9.05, 7.77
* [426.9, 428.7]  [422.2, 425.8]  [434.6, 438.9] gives 0.00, 7.51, 9.38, 8.07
